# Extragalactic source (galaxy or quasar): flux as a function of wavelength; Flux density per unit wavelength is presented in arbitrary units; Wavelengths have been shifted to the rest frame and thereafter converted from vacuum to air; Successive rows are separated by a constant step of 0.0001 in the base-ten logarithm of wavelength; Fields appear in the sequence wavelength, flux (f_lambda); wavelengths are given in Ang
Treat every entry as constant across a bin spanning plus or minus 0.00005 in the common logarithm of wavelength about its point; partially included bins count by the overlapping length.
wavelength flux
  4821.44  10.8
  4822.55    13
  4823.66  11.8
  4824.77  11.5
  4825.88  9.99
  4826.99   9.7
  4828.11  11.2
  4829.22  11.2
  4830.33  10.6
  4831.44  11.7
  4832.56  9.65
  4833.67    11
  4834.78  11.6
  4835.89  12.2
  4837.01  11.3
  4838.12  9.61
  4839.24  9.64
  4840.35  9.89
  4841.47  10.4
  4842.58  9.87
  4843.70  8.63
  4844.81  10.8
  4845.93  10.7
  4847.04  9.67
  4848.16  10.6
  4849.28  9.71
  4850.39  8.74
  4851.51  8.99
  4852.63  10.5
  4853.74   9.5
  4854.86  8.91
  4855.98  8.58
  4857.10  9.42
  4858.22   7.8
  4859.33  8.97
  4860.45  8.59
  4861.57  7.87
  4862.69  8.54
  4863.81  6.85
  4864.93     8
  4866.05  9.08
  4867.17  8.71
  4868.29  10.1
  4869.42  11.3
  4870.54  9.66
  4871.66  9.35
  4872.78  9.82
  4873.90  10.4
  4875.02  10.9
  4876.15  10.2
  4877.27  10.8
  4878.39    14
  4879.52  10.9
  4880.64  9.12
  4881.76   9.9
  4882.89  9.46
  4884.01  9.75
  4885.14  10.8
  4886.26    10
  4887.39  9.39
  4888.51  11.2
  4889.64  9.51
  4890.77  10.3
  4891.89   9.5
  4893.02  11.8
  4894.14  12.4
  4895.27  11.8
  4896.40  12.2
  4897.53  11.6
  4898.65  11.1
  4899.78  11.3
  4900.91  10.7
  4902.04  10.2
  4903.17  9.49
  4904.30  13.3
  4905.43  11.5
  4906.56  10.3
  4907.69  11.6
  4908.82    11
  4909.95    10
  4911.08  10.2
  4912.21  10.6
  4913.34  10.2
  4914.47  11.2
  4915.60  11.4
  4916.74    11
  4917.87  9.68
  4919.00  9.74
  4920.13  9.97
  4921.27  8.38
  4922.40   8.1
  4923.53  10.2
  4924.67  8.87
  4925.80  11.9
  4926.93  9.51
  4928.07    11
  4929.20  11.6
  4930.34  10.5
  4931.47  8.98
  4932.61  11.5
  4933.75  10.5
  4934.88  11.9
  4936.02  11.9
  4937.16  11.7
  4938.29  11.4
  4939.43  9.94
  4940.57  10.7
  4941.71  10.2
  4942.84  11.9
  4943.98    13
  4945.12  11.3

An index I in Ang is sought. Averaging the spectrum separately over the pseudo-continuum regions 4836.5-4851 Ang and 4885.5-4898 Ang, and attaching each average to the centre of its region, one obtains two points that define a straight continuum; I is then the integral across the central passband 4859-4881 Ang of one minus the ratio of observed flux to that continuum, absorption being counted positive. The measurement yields 1.68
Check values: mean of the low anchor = 9.96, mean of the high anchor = 10.9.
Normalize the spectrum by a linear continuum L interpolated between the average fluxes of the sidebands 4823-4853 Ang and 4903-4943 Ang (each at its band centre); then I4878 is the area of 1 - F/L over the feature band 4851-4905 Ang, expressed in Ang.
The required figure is 2.3 Ang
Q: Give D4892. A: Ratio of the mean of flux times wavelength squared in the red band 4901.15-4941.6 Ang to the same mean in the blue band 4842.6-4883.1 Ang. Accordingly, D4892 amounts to 1.1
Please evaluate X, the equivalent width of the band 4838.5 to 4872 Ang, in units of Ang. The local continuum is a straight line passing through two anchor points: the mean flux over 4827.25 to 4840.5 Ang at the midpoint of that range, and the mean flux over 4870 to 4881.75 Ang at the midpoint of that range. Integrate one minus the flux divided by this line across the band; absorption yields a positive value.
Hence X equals 4.2 Ang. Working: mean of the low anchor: 10.8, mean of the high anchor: 10.5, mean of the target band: 9.31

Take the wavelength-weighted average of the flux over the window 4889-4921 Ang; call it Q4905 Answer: 10.8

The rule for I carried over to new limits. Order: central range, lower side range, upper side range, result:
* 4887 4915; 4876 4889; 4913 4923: -1.9 Ang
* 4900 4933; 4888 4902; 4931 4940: 1.8 Ang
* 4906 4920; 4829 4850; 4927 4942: 0.3 Ang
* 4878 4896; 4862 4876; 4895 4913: -0.6 Ang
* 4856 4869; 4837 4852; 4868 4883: 2.1 Ang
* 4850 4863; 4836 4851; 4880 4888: 1.4 Ang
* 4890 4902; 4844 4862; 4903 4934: -1.3 Ang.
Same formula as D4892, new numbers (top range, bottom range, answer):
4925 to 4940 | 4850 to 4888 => 1.17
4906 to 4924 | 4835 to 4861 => 1.08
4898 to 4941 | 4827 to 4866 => 1.12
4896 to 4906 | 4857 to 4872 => 1.29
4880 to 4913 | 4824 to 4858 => 1.07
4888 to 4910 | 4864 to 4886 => 1.11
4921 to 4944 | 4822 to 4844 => 1.03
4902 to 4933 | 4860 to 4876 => 1.15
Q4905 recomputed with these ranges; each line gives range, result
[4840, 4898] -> 9.91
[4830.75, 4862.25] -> 9.81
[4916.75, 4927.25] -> 9.68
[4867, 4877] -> 10.1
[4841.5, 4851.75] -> 9.81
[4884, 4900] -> 10.9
